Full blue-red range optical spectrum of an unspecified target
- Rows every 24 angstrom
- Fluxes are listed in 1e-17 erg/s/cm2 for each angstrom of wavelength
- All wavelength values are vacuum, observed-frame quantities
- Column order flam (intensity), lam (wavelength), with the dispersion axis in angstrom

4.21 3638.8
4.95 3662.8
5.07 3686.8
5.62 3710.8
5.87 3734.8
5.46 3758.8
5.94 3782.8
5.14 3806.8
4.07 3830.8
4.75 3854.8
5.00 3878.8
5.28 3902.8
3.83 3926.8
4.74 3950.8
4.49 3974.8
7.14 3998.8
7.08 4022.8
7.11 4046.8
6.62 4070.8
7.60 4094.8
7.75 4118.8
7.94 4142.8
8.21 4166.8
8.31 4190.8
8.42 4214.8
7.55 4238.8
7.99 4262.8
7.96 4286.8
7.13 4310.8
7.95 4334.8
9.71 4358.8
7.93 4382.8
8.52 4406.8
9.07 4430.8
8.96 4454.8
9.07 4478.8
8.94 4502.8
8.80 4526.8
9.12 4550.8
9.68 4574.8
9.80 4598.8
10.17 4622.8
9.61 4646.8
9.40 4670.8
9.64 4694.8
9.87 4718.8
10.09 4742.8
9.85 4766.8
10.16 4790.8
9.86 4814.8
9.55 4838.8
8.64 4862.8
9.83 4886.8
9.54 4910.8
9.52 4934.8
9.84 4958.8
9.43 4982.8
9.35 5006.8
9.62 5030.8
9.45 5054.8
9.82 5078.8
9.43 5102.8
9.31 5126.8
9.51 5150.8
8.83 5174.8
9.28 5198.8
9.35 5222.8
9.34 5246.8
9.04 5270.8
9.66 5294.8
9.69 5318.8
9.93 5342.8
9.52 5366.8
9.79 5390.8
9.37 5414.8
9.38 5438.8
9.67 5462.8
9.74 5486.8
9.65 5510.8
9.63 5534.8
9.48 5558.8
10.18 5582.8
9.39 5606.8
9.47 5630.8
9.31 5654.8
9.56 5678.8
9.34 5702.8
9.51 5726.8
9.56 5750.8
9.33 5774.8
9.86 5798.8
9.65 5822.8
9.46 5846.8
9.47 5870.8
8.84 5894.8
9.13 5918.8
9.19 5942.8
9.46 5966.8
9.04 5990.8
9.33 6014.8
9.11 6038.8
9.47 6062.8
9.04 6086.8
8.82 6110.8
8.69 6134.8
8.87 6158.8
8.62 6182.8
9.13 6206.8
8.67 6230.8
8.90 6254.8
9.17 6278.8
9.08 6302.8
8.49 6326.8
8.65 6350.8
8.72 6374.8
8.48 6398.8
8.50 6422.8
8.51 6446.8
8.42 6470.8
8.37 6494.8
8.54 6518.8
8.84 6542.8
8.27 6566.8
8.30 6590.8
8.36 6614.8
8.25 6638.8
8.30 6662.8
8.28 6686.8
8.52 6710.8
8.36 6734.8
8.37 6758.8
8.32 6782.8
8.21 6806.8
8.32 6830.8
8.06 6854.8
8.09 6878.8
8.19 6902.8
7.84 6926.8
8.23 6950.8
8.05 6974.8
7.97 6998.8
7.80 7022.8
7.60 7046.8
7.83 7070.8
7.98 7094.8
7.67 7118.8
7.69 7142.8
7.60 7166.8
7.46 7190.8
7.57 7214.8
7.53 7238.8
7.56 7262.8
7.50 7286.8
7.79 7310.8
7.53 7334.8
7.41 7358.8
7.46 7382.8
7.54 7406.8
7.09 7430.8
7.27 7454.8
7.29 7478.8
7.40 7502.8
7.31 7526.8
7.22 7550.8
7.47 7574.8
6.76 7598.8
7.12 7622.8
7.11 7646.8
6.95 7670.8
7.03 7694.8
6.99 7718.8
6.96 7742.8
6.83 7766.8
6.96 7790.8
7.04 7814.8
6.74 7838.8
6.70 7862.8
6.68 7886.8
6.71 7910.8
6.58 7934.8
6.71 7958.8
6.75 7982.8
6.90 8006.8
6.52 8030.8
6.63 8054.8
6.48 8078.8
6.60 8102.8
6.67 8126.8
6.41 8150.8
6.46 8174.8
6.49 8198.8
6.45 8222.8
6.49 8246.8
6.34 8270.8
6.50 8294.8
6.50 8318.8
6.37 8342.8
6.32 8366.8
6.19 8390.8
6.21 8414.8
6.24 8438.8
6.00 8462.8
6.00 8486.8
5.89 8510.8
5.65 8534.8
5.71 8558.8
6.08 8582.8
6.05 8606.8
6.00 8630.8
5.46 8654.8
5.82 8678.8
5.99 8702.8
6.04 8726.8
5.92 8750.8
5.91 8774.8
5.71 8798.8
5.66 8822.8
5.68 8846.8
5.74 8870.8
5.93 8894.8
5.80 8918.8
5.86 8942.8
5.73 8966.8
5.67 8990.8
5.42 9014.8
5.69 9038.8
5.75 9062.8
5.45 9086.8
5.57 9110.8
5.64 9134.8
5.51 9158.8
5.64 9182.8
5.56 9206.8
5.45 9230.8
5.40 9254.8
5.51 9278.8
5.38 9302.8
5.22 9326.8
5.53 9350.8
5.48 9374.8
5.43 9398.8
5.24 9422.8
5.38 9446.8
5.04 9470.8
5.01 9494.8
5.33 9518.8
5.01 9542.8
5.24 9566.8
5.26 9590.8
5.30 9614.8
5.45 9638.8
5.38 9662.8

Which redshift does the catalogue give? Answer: 0.000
